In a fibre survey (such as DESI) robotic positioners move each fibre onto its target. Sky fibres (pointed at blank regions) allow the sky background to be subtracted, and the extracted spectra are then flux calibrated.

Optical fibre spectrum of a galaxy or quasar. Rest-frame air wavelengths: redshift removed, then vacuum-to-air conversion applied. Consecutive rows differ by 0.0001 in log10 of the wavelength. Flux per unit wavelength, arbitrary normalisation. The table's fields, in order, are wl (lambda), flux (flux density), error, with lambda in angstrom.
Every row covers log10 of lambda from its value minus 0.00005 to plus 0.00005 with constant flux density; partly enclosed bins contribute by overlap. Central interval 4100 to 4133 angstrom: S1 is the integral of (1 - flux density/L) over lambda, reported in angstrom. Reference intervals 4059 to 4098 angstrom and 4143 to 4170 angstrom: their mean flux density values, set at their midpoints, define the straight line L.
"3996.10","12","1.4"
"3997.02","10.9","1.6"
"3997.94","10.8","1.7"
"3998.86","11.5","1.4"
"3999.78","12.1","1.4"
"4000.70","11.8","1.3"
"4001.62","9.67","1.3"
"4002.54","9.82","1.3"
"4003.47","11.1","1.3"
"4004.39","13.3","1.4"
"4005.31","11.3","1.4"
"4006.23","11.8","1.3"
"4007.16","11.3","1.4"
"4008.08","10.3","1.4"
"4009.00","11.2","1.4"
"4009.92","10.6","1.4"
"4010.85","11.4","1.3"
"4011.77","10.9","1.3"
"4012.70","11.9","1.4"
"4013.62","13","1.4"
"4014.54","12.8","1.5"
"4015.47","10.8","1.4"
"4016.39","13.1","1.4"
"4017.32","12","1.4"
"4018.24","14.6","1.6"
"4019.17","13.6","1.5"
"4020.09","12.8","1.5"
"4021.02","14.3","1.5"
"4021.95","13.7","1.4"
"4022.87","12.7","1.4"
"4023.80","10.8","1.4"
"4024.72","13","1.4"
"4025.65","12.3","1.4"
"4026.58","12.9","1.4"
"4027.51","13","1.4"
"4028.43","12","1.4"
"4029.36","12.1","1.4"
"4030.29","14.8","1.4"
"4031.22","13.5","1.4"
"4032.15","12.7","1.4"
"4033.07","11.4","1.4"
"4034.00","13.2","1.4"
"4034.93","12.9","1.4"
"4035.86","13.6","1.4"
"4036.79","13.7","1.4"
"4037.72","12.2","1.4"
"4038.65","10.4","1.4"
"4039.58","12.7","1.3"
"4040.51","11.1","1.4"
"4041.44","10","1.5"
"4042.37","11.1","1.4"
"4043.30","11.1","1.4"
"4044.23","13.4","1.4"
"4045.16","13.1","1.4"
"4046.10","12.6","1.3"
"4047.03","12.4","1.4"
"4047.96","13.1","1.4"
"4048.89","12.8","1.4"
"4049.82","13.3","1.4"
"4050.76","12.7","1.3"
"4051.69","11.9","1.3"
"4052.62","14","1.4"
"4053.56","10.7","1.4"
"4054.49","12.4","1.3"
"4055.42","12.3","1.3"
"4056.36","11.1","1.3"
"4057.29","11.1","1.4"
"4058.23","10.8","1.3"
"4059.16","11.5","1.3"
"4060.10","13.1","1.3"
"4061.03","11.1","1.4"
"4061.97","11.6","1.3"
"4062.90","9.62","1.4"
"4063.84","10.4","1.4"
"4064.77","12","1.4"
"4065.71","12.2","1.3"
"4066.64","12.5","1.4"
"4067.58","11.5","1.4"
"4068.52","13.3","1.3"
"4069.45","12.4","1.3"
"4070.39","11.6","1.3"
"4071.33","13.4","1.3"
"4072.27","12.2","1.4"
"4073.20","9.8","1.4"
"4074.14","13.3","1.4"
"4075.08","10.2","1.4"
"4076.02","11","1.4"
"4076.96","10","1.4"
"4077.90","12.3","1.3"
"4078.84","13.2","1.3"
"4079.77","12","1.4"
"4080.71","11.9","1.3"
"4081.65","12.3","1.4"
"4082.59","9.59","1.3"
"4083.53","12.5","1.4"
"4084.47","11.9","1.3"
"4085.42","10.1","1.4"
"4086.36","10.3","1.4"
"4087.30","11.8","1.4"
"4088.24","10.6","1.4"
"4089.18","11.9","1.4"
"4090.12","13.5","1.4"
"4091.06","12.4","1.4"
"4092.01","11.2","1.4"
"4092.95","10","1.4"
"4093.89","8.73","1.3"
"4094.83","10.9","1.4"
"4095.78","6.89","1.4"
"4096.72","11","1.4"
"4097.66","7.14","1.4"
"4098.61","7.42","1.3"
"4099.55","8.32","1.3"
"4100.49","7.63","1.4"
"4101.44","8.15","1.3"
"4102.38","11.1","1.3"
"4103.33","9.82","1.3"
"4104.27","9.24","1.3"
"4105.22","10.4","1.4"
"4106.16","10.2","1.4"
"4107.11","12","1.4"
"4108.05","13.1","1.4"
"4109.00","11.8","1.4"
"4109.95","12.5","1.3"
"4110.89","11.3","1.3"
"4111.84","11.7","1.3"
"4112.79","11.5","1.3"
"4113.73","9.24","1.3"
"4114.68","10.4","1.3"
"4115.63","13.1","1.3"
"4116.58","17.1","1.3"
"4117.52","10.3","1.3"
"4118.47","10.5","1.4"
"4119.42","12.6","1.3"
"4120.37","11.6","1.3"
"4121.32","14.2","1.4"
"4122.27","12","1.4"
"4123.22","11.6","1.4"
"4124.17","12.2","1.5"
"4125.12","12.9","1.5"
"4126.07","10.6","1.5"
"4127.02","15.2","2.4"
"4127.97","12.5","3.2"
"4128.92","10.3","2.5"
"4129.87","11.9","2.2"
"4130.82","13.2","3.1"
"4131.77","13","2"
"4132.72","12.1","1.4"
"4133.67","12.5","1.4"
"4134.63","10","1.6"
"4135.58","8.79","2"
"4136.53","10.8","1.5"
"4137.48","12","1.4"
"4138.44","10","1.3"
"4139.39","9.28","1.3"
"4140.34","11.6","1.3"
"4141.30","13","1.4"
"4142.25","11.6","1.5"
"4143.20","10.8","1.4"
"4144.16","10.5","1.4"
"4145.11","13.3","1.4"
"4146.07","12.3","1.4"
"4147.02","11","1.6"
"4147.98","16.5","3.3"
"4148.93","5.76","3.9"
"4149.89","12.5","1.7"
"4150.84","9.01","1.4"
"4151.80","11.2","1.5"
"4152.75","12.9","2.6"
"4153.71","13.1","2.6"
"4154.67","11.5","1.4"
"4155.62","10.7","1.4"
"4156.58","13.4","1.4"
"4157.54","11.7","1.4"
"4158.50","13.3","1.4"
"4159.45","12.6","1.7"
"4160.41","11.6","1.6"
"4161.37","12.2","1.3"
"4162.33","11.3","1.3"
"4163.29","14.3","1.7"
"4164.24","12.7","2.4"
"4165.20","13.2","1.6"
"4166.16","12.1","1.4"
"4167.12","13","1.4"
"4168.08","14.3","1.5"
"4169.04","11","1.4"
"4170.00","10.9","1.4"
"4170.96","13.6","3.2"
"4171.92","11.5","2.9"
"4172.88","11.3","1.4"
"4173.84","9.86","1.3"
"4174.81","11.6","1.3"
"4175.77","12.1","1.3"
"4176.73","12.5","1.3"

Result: 0.2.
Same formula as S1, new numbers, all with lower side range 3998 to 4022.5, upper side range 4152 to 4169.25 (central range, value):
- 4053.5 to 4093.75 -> 2.0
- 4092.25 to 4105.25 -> 3.4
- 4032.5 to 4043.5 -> 0.1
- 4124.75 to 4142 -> 1.1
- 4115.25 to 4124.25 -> -0.1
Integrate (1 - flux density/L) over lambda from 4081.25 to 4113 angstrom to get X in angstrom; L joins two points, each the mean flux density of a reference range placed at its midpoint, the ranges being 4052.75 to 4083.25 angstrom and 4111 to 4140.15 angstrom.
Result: 3.2 angstrom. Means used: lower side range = 11.7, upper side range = 11.8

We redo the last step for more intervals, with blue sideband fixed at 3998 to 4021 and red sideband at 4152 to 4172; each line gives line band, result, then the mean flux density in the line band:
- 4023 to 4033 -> -0.65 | 12.7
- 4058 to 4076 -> 0.51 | 11.7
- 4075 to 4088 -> 0.77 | 11.4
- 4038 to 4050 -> -0.11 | 12.1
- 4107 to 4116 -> 0.43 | 11.6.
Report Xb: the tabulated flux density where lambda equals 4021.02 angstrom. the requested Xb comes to 14.3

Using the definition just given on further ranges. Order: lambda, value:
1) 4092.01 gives 11.2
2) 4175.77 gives 12.1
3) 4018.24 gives 14.6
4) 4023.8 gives 10.8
